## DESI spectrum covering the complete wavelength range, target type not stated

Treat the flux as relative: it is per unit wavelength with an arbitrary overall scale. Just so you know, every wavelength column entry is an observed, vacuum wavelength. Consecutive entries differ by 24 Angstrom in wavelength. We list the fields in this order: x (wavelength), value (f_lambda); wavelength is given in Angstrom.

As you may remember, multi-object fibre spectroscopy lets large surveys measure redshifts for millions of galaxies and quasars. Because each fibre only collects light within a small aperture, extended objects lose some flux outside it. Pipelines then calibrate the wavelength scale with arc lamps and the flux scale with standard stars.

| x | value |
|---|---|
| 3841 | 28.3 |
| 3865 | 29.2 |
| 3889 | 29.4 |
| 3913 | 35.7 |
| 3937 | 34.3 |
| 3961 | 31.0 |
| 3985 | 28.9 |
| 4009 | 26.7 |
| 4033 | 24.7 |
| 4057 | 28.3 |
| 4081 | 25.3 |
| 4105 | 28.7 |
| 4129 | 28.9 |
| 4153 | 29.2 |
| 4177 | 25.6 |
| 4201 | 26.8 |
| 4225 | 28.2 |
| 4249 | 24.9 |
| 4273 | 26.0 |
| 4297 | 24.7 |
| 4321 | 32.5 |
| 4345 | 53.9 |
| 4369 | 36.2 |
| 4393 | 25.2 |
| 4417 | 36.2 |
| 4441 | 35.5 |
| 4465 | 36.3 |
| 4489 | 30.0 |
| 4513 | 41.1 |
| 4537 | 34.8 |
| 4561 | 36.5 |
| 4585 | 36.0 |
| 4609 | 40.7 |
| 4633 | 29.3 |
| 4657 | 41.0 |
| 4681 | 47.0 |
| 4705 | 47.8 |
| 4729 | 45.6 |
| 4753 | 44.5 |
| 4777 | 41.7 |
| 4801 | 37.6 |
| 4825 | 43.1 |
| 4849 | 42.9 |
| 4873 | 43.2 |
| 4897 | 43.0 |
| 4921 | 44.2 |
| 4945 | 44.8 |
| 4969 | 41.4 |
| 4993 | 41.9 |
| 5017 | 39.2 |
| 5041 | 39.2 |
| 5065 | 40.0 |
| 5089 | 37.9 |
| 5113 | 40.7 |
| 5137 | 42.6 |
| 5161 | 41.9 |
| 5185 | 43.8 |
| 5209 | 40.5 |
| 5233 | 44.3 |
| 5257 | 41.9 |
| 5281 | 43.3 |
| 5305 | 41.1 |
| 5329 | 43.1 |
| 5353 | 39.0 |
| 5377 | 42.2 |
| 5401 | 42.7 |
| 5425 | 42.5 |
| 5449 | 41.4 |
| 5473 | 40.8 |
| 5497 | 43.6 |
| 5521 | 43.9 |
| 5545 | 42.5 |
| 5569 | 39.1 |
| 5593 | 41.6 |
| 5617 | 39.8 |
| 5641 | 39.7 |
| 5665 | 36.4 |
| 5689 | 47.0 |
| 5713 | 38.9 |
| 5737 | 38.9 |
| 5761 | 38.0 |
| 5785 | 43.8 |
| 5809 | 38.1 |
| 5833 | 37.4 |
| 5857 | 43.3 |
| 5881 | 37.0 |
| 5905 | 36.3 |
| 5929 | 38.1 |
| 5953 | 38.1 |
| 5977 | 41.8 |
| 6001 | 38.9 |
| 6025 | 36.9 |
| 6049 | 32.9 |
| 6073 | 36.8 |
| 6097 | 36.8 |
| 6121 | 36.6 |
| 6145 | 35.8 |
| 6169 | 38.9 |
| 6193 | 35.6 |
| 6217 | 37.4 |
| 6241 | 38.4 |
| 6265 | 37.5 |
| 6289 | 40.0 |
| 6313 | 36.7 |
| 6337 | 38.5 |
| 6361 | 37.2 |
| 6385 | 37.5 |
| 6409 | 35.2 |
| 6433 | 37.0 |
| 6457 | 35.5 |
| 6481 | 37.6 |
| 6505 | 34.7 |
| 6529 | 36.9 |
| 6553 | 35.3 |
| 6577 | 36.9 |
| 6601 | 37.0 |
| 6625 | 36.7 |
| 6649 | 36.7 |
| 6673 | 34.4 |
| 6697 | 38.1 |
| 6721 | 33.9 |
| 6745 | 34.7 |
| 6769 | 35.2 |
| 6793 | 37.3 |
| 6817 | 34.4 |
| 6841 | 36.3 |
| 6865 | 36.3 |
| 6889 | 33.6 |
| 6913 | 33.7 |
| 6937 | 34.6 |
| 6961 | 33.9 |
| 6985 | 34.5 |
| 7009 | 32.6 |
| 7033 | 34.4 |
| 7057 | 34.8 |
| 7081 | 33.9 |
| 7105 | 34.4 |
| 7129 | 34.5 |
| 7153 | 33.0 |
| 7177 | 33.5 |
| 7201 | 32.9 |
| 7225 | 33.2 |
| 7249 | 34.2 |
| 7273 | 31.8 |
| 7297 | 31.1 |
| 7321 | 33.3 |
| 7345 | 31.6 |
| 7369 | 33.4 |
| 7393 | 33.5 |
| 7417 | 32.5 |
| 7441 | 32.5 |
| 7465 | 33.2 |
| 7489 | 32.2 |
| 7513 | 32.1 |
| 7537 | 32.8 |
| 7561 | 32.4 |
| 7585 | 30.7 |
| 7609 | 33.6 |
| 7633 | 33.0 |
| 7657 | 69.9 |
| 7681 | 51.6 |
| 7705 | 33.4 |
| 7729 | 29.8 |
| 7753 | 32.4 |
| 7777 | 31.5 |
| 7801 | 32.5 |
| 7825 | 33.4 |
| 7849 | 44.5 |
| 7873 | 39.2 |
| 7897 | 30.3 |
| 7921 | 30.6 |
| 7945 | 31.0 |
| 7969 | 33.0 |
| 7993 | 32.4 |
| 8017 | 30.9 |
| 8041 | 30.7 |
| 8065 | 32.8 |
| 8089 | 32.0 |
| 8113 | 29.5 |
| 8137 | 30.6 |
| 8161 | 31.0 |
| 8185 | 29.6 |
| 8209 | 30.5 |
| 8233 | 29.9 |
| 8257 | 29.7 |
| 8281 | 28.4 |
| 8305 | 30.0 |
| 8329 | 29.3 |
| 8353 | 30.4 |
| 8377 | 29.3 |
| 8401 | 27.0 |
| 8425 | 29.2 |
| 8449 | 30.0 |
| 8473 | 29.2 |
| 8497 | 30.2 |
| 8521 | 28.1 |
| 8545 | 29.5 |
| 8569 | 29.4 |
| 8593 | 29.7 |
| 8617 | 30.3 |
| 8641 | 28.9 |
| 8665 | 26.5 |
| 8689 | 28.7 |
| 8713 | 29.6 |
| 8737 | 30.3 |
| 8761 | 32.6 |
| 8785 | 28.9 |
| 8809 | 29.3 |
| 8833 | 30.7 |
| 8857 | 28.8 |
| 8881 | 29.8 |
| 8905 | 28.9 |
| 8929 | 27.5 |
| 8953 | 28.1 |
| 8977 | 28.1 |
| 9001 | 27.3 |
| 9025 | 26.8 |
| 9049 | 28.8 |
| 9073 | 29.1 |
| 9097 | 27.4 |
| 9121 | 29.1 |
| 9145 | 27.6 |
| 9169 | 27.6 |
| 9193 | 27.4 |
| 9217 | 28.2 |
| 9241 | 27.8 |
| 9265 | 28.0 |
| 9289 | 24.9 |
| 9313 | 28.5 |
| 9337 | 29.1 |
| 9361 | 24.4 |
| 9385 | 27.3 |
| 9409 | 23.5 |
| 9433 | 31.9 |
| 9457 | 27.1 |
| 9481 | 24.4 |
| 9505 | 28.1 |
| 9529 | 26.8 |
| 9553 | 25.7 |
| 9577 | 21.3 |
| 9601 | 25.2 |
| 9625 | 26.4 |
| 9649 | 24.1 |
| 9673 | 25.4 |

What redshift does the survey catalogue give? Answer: 0.168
